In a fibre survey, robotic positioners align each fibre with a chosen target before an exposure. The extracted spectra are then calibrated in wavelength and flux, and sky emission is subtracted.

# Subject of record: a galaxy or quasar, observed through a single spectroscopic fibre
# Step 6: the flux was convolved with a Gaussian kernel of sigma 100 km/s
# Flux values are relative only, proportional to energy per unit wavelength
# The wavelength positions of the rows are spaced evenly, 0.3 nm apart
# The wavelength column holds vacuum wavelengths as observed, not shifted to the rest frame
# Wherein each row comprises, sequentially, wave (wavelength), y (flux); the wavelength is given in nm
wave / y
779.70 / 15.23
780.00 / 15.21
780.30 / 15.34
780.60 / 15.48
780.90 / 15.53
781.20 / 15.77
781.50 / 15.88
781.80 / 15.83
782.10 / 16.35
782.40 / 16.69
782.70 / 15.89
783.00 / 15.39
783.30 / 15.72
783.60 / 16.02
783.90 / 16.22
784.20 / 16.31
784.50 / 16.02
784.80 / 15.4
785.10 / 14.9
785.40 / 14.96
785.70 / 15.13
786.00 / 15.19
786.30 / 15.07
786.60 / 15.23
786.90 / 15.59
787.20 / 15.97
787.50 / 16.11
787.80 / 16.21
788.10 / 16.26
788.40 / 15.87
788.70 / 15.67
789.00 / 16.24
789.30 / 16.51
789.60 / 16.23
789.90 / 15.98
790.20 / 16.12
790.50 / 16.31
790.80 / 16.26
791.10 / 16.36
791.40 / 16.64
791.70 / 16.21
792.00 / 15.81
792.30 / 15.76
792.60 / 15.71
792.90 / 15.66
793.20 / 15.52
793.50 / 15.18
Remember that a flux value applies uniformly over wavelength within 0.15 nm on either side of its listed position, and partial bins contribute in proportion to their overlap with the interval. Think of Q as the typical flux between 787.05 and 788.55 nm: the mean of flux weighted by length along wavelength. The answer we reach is 16.1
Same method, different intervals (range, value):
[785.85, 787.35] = 15.4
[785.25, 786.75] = 15.1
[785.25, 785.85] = 15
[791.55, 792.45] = 15.9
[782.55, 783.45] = 15.7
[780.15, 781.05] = 15.4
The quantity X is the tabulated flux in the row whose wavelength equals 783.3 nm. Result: 15.72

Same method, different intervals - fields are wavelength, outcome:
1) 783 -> 15.39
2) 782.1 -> 16.35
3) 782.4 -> 16.69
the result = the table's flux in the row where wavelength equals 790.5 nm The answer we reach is 16.31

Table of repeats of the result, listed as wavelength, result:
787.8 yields 16.21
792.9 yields 15.66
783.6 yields 16.02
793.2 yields 15.52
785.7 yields 15.13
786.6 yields 15.23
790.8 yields 16.26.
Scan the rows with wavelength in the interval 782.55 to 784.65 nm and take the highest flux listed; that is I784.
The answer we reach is 16.31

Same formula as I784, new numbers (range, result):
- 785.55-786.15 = 15.19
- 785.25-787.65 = 16.11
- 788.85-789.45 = 16.51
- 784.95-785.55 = 14.96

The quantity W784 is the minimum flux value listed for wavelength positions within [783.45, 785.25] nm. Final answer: 14.9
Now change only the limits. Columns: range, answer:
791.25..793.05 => 15.66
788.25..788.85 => 15.67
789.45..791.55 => 15.98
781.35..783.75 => 15.39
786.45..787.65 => 15.23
